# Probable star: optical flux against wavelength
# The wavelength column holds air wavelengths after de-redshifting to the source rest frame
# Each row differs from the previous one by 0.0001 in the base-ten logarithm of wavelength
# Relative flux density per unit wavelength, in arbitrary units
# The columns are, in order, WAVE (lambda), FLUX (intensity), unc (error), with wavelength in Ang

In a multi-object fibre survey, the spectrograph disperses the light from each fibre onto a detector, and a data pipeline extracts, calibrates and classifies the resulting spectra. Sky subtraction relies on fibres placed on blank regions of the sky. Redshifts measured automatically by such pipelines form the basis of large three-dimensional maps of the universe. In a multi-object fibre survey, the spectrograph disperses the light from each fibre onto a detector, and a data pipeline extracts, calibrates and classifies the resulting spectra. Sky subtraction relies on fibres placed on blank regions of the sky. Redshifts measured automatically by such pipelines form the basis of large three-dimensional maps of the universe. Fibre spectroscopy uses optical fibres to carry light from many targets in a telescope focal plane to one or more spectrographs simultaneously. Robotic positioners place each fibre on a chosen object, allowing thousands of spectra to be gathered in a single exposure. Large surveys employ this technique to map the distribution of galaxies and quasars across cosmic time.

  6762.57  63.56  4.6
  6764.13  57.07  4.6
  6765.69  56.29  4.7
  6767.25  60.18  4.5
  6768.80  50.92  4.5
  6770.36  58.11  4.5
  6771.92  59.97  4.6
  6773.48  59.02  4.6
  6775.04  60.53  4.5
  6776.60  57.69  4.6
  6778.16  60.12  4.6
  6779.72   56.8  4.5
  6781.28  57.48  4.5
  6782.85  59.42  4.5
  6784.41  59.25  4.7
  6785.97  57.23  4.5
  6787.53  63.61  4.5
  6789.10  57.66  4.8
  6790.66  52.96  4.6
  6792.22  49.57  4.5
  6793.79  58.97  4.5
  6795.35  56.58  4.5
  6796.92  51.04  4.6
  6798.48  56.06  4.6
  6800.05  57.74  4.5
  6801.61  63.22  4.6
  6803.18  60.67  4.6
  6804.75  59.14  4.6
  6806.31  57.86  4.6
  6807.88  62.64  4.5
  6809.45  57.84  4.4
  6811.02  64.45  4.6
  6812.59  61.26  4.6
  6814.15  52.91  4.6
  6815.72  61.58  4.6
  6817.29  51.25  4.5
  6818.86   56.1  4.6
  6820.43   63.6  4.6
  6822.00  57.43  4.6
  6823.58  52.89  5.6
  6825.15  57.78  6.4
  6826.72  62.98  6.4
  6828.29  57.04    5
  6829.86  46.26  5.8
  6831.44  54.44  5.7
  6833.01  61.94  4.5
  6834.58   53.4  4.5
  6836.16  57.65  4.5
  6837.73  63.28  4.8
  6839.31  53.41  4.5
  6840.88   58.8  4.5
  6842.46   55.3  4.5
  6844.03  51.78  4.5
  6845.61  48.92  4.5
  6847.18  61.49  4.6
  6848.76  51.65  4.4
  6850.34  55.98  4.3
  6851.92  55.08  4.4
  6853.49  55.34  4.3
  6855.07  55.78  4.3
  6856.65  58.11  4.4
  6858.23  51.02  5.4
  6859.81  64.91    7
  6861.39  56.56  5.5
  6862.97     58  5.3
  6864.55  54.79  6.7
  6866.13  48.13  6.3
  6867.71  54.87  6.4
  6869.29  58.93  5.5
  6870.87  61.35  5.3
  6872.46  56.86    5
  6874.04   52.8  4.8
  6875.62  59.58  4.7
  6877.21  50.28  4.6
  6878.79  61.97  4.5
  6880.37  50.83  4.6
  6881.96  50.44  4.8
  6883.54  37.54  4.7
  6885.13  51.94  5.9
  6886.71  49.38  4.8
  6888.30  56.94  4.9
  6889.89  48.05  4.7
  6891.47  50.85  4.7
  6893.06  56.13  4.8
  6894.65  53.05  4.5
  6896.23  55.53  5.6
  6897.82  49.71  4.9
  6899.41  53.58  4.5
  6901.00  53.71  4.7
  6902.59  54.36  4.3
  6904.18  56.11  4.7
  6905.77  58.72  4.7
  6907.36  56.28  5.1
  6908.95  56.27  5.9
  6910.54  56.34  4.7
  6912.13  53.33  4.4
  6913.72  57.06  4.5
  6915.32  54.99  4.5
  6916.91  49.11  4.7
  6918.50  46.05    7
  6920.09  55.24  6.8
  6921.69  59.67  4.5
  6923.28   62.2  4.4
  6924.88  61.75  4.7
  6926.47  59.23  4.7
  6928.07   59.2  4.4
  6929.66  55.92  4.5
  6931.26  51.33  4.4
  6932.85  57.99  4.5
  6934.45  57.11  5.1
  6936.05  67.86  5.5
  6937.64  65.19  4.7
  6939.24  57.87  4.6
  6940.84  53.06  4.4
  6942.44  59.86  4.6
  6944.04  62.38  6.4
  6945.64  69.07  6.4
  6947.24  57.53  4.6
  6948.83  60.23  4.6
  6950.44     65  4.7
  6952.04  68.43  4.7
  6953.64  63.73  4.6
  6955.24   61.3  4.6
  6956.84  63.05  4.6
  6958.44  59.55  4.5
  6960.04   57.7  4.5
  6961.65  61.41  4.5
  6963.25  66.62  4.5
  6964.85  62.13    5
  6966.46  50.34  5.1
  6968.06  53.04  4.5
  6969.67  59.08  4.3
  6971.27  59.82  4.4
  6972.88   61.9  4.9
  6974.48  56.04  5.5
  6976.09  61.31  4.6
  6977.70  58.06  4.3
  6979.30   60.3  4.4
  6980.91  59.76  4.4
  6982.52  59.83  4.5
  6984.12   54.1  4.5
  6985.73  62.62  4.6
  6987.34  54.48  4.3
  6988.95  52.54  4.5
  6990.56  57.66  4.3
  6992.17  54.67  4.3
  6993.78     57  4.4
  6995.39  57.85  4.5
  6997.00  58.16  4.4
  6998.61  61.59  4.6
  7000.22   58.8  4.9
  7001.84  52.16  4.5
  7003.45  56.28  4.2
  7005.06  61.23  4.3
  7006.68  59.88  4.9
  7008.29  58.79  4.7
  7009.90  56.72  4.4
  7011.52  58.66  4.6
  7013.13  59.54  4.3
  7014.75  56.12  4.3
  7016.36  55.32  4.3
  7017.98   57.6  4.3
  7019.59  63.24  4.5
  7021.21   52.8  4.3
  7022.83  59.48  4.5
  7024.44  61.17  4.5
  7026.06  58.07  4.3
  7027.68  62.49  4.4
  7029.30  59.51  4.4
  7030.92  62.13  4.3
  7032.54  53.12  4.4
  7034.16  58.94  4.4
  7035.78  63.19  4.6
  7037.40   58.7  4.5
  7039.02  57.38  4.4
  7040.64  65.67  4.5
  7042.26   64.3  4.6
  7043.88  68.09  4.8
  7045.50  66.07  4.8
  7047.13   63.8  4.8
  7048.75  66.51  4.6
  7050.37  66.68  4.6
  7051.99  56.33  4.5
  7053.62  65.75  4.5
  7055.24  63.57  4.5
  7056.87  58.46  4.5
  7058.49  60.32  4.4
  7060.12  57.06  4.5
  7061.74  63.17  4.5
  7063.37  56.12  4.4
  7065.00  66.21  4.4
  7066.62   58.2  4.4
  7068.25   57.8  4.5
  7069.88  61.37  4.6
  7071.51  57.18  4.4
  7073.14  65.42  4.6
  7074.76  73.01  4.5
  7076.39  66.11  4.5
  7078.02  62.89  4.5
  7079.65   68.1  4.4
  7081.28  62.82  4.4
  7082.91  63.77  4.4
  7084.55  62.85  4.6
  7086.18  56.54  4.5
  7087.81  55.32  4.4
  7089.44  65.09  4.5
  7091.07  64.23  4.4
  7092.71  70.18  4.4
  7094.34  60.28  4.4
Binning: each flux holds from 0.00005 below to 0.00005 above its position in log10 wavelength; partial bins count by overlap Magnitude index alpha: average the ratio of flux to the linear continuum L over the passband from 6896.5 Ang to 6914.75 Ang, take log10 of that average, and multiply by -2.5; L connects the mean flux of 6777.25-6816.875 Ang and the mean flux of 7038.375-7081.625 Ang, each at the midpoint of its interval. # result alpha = 0.10 mag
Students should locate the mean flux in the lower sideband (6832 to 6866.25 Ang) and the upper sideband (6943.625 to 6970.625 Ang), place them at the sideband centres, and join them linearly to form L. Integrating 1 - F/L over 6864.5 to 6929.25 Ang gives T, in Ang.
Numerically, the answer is 4.3 Ang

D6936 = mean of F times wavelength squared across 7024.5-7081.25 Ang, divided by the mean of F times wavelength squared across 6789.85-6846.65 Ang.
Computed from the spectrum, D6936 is 1.2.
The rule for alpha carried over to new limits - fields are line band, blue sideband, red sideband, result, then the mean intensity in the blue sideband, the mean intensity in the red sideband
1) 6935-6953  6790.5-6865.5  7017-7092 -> -0.054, 56.8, 61.7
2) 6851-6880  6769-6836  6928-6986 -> 0.044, 57.7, 60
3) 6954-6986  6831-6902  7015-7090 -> -0.018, 54.7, 61.4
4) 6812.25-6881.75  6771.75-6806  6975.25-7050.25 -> 0.040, 57.9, 59.3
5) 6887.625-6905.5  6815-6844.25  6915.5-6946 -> 0.081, 56.8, 58.2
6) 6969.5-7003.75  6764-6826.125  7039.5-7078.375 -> 0.065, 57.9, 62.9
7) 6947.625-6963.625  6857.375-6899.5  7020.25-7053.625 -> -0.090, 53.9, 61.3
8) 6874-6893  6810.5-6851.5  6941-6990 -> 0.120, 56.6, 59.9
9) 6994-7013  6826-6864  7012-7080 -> 0.037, 56.2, 61.3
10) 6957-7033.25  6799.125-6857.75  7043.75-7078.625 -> 0.049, 57.2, 62.6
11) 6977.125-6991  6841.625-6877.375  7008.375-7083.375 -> 0.031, 55.6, 61.3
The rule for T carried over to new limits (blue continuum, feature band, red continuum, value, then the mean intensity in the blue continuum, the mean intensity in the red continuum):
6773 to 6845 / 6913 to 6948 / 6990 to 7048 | 0.3 Ang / 57.5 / 59.4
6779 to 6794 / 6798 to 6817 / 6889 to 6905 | -1.0 Ang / 57.2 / 53.1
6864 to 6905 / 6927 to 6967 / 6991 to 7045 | -3.3 Ang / 53.4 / 59.1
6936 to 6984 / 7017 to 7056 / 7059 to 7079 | 0.1 Ang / 60.5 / 62.1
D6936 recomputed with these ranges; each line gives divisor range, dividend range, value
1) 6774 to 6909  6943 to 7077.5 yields 1.13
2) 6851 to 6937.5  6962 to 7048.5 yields 1.10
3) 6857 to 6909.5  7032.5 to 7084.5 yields 1.21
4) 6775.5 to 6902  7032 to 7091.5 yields 1.19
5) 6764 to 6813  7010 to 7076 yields 1.13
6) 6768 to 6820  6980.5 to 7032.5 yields 1.07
